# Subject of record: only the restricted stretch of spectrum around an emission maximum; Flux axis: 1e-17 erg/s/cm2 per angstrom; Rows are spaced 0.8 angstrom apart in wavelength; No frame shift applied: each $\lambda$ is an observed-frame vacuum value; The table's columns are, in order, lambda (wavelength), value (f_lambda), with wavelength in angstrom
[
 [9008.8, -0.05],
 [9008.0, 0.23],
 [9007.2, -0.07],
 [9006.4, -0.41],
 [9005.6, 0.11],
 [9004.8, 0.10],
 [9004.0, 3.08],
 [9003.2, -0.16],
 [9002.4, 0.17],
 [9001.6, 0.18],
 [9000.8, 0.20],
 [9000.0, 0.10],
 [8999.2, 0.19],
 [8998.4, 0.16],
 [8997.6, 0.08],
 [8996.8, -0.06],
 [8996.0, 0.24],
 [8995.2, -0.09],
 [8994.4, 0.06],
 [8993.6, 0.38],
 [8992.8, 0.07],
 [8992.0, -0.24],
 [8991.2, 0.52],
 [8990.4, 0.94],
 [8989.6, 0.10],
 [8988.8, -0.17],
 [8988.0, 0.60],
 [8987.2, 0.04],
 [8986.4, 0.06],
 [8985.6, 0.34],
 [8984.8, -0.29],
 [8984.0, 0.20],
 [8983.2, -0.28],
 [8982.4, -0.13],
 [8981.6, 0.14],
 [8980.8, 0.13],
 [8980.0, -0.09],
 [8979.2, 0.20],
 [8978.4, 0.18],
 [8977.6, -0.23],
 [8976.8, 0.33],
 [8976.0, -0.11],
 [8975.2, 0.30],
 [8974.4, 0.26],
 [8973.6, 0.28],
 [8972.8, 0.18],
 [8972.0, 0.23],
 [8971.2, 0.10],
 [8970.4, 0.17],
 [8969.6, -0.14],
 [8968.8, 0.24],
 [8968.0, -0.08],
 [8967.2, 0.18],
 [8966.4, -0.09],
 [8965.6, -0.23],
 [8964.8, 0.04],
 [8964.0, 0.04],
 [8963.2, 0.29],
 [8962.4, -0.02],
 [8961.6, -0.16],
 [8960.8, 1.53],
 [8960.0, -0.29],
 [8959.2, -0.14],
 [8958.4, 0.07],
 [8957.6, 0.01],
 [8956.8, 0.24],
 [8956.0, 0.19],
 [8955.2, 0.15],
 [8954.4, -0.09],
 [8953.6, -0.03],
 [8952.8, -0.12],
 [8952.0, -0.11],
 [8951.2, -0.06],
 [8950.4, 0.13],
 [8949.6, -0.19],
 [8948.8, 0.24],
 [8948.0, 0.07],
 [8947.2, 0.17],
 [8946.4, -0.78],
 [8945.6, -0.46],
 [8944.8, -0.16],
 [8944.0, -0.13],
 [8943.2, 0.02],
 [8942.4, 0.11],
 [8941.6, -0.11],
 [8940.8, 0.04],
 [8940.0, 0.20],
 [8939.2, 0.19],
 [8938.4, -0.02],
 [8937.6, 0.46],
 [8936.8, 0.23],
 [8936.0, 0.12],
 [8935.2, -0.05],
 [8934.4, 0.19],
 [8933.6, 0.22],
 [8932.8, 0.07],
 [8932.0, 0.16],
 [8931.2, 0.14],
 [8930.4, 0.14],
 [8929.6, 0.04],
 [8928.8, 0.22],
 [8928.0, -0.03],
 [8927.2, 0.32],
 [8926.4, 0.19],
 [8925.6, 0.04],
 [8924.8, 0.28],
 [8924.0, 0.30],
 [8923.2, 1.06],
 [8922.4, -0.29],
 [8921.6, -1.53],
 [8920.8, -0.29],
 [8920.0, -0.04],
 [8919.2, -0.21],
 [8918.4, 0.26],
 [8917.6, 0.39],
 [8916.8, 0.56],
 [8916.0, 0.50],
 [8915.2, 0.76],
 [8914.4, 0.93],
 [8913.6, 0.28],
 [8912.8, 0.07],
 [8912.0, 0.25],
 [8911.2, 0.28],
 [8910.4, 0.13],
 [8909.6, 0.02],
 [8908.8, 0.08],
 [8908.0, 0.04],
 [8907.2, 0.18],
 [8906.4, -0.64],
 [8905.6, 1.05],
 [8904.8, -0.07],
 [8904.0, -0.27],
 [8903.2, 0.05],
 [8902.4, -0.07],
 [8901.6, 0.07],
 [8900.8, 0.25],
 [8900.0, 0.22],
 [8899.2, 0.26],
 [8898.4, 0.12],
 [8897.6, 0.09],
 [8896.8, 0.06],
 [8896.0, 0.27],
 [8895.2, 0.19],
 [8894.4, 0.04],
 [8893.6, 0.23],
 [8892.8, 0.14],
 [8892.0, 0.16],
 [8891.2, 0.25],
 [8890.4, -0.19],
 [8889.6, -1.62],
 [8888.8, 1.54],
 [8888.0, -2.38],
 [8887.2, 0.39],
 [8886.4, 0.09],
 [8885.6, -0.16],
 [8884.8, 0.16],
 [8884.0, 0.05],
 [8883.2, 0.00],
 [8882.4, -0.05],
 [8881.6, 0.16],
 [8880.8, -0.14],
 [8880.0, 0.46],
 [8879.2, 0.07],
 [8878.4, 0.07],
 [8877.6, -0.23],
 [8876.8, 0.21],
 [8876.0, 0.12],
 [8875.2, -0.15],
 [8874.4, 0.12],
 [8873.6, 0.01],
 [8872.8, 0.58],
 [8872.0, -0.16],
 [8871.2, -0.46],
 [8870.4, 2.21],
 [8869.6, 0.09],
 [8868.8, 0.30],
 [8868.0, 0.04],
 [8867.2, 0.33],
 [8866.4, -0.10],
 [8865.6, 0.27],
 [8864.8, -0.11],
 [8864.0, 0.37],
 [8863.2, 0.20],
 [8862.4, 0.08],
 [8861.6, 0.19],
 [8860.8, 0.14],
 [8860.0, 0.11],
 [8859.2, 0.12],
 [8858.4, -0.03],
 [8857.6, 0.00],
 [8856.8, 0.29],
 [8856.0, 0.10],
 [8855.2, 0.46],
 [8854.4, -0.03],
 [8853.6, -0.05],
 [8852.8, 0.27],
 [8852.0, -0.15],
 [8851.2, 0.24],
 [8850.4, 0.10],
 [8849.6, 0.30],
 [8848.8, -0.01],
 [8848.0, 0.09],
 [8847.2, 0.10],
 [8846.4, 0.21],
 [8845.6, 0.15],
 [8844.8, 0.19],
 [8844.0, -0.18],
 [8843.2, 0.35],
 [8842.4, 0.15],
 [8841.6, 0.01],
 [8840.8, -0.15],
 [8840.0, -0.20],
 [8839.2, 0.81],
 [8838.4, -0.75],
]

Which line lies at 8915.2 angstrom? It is H-beta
